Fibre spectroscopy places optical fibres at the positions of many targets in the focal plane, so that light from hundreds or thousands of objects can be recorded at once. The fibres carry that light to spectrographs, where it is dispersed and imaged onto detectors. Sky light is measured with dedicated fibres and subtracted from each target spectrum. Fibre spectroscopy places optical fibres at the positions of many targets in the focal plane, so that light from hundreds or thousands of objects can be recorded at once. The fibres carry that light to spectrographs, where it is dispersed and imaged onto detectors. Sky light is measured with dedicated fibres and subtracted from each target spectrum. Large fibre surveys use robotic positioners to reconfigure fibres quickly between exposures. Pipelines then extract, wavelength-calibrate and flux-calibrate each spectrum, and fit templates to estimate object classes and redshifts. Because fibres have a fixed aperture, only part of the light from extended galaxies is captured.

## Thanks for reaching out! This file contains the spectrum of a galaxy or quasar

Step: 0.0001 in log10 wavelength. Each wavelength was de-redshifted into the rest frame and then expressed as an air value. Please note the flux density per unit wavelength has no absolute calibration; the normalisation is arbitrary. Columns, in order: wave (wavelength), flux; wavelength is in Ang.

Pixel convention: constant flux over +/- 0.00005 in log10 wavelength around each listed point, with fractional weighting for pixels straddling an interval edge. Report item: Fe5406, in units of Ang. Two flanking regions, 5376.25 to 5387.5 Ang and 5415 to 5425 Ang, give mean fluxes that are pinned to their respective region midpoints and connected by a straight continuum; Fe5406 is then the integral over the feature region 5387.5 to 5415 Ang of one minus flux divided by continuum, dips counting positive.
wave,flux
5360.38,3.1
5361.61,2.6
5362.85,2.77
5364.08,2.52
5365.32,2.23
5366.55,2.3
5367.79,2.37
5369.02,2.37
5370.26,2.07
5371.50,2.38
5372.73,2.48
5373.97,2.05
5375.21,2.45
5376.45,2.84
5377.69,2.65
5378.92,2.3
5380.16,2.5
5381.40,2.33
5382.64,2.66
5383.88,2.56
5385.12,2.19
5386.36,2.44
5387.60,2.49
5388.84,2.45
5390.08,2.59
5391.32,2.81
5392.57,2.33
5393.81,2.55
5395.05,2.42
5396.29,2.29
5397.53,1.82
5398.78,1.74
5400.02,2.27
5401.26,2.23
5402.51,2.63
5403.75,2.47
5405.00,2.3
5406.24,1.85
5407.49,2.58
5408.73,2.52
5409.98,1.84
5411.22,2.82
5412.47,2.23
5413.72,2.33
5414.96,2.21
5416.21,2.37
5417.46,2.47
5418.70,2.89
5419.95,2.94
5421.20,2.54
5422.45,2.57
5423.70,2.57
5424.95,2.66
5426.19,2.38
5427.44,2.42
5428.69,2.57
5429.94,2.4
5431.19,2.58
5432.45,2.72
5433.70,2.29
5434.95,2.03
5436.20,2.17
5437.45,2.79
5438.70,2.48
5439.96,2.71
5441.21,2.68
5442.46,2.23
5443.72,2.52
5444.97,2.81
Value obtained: 2.2 Ang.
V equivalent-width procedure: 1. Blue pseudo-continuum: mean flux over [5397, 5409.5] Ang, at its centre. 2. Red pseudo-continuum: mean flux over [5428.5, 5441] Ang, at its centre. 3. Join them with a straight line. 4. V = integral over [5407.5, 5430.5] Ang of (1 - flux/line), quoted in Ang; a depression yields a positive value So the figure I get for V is -1.3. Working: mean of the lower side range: 2.24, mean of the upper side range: 2.48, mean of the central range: 2.49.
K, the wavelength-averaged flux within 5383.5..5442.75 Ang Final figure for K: 2.43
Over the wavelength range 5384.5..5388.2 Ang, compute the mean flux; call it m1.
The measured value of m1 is 2.37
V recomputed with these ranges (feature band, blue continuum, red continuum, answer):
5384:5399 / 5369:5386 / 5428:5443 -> 0.4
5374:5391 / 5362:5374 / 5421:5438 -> -0.6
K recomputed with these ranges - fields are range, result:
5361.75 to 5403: 2.4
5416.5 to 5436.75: 2.51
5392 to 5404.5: 2.28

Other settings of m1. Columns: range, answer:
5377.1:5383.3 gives 2.49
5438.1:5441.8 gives 2.62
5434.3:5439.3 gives 2.37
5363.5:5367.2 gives 2.35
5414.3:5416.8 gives 2.29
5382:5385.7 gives 2.47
